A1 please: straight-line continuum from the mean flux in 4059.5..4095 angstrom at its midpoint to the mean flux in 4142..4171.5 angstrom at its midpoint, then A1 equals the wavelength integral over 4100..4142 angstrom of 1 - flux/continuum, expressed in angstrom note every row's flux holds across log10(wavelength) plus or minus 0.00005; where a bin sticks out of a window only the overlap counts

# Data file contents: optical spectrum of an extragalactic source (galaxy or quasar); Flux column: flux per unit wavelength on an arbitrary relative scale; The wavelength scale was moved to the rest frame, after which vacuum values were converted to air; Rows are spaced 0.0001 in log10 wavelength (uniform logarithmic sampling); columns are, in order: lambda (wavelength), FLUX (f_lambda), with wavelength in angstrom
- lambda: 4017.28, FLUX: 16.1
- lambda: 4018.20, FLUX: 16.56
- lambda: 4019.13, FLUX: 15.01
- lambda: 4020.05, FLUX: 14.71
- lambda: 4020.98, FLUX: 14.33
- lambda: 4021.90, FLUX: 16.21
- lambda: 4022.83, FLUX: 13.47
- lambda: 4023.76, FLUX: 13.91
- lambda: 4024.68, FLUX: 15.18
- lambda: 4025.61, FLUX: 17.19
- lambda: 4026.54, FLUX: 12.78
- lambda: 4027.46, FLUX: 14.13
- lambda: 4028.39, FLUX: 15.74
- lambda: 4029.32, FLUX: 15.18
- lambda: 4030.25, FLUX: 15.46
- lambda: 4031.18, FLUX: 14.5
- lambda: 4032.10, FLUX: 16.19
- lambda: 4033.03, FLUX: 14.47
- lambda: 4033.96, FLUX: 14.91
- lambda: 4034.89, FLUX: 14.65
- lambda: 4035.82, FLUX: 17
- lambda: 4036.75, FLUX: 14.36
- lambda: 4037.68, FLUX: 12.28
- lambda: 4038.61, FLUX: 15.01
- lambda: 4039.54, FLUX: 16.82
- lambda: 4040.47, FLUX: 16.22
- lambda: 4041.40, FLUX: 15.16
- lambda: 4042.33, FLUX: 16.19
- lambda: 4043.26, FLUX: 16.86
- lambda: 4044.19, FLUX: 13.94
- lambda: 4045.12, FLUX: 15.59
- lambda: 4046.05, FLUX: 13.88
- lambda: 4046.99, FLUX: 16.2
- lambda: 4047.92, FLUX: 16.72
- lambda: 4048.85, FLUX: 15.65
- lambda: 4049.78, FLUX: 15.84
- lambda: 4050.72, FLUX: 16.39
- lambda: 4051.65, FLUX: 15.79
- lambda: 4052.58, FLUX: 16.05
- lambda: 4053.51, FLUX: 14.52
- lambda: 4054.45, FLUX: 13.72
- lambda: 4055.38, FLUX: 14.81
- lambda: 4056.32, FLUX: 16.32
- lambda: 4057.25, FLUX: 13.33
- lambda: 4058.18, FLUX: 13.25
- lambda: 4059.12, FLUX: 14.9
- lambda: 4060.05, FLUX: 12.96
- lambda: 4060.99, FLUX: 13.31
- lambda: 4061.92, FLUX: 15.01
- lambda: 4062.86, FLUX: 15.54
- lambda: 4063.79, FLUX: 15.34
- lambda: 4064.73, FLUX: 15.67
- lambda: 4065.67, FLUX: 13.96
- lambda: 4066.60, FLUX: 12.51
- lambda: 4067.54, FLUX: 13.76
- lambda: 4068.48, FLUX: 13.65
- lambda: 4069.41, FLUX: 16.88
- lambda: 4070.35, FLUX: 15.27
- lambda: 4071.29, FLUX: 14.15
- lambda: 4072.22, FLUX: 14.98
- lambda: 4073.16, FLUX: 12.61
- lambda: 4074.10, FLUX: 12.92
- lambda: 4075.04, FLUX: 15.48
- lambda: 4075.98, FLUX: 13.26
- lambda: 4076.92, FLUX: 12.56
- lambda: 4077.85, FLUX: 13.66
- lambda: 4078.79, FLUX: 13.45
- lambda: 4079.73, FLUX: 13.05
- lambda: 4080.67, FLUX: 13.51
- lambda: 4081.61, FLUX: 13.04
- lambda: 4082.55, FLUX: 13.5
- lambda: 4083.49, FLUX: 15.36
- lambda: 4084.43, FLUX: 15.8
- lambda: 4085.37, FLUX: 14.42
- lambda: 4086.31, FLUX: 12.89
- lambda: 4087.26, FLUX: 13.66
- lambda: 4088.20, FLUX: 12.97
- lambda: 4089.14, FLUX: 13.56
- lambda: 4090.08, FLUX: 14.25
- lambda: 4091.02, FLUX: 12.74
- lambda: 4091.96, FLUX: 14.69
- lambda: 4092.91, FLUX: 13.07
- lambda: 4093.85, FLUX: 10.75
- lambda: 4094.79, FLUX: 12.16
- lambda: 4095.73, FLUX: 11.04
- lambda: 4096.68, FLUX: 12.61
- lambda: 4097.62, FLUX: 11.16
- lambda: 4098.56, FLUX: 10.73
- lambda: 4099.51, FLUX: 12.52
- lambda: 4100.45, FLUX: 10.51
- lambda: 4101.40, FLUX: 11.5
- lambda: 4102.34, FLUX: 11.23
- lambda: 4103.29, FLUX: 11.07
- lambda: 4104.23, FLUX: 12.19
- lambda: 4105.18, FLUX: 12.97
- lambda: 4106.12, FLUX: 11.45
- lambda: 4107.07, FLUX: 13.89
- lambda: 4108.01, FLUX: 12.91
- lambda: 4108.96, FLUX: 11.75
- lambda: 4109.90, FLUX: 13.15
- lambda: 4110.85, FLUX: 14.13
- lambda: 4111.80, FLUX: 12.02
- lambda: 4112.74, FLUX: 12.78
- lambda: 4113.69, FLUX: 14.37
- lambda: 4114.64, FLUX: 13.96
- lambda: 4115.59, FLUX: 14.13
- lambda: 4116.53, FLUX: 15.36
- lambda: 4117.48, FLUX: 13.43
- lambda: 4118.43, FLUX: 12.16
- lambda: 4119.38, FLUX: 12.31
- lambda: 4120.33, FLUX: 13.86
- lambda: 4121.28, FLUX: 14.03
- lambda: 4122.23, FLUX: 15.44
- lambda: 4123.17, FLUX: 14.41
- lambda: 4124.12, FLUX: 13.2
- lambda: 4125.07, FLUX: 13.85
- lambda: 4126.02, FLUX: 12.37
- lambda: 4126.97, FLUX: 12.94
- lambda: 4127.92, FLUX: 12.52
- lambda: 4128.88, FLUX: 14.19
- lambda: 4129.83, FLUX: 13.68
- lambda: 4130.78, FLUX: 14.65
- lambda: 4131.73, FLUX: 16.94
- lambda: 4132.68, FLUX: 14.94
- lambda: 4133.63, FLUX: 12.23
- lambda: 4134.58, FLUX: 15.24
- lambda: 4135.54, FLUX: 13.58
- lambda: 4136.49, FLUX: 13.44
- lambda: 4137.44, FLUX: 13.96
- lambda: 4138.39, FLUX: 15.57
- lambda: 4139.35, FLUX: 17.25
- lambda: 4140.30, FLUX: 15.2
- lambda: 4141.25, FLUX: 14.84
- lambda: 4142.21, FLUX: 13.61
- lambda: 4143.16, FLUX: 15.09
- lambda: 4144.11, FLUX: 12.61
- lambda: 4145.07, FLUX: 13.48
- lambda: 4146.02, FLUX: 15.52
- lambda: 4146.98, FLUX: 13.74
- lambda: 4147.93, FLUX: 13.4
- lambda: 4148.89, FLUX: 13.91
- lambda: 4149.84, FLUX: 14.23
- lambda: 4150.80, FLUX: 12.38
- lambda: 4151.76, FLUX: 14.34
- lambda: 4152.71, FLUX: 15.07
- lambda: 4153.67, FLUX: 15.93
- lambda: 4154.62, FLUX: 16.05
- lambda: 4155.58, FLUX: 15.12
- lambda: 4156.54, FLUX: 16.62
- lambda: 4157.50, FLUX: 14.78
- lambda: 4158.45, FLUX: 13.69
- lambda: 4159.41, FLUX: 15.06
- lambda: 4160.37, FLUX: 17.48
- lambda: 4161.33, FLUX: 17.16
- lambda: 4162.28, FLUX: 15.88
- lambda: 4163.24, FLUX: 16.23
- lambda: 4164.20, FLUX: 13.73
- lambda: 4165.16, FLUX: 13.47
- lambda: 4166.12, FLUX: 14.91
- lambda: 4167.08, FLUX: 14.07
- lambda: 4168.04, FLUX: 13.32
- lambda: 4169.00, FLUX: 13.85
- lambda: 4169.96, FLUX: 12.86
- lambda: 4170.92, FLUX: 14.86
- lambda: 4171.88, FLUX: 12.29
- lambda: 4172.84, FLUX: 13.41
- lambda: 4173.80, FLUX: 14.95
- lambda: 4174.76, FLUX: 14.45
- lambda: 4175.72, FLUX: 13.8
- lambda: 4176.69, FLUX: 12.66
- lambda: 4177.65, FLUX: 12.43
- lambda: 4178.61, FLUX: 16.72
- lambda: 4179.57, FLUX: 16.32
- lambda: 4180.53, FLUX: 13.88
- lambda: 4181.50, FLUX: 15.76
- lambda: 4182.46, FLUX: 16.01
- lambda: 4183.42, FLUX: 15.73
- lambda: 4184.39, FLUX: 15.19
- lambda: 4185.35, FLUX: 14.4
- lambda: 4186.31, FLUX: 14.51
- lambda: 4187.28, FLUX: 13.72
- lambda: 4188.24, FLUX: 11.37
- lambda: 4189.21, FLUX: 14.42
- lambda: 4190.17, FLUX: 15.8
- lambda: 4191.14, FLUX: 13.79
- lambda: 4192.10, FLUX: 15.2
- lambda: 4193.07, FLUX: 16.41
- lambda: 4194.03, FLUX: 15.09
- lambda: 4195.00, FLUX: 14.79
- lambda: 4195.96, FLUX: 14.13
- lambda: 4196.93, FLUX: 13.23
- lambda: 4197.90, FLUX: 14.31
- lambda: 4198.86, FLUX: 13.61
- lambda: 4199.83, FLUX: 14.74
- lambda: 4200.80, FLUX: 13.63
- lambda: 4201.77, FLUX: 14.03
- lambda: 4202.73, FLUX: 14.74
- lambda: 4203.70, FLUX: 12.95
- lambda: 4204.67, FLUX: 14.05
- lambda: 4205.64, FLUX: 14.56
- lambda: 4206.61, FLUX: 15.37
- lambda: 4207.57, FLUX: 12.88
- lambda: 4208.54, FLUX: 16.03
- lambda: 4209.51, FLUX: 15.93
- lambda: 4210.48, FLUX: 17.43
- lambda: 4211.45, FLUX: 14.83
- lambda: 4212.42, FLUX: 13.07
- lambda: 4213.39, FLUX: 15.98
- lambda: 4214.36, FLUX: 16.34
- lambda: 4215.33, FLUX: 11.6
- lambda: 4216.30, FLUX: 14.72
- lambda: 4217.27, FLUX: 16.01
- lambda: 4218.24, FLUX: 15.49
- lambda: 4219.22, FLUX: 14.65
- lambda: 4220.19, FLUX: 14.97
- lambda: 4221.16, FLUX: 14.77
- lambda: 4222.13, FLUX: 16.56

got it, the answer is 2.2 angstrom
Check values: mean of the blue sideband 13.9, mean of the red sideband 14.6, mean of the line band 13.5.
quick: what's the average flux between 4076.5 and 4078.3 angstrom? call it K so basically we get 13.2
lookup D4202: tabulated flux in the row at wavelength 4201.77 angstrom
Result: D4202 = 14.03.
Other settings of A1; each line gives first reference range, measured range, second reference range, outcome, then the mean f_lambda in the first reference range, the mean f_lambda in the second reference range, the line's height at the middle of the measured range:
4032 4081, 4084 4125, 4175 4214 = 4.8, 14.7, 14.6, 14.7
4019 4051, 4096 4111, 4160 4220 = 2.9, 15.2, 14.6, 14.9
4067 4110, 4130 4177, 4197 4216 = -2.2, 13.1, 14.5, 13.9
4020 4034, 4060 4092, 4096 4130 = -0.6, 14.9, 12.9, 13.8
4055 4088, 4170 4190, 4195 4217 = 0.1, 14.1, 14.5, 14.4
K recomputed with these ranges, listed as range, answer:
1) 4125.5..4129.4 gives 13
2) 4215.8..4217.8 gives 15.4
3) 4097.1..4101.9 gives 11.3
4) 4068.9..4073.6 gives 14.8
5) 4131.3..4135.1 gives 14.8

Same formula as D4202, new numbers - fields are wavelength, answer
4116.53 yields 15.36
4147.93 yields 13.4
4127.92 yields 12.52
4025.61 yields 17.19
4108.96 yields 11.75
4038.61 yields 15.01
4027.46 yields 14.13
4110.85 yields 14.13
